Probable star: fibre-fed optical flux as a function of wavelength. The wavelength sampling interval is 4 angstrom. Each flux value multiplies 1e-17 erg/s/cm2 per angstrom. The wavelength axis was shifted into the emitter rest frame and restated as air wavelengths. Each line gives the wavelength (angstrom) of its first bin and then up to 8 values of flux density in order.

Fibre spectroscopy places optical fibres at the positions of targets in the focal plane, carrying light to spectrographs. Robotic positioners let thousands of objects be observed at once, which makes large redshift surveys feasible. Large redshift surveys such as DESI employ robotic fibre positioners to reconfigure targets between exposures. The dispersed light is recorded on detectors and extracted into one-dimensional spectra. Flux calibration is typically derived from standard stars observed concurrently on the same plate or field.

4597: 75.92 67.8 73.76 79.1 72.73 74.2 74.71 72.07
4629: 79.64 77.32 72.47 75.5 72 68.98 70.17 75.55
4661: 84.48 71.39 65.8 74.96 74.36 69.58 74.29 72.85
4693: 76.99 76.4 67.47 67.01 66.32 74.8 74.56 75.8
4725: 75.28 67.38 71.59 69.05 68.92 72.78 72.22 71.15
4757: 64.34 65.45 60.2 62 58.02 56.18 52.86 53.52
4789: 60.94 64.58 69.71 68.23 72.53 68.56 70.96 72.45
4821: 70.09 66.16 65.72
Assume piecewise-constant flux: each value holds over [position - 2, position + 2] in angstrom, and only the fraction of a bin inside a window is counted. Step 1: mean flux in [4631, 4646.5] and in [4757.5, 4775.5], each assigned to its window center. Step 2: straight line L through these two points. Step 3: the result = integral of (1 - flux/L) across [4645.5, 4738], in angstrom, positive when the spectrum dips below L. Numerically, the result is -4.63 angstrom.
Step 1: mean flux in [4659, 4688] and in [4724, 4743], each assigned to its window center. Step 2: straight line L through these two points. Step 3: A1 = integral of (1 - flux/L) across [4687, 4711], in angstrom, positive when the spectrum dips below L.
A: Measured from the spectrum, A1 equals 0.3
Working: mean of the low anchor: 73.5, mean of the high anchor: 70.2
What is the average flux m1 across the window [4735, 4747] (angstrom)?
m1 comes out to 70.2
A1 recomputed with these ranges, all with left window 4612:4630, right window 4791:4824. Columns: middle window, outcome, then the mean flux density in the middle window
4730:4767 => 1.42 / 68.4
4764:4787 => 4.38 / 57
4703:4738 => 0.23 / 71.4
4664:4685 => 0.45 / 71.5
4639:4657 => 0.41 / 72.1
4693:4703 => -0.07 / 72.9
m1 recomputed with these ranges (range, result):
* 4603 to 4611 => 76.4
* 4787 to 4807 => 67.2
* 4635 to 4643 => 74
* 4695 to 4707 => 70.3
